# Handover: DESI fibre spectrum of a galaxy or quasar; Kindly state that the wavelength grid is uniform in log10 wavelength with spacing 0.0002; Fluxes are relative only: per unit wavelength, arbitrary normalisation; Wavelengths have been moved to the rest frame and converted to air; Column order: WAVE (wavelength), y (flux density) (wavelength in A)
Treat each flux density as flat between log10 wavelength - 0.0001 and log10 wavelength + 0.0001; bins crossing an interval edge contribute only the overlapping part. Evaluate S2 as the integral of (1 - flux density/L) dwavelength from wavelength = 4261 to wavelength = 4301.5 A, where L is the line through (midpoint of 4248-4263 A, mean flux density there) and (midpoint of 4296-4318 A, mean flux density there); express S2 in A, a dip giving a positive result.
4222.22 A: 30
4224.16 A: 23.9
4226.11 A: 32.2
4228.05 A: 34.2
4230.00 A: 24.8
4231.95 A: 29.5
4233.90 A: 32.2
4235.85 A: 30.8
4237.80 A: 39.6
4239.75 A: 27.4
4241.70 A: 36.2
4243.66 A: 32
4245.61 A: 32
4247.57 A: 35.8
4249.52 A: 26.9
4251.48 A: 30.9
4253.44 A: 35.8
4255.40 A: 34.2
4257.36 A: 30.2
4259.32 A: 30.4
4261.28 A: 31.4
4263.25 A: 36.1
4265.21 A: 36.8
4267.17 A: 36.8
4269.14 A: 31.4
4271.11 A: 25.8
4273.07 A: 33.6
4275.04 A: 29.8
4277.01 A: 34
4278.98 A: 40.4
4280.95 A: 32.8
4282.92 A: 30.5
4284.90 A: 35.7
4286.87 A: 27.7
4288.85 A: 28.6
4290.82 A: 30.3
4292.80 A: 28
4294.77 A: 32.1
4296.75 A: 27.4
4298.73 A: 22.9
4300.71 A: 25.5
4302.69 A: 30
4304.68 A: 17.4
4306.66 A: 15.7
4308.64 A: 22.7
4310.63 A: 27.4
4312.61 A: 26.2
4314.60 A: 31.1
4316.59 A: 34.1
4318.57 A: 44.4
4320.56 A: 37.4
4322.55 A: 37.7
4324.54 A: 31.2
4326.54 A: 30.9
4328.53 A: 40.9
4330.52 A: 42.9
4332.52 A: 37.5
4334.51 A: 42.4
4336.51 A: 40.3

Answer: -3.5 A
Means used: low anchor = 31.8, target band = 31.3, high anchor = 25.8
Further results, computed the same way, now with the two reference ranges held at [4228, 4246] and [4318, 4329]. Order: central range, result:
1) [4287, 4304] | 3.5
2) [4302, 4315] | 4.3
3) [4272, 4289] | 0.7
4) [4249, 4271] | 0.3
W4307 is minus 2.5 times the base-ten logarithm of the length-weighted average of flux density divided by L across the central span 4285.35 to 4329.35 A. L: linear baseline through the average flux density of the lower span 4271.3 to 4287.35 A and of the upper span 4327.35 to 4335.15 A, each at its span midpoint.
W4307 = 0.25 mag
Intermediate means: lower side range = 32.9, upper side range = 40.7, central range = 29.6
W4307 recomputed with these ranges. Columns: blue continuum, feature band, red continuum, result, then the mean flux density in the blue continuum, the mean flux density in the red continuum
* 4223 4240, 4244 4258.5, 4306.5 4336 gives -0.03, 30.7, 34.1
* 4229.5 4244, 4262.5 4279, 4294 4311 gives -0.20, 31.8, 24.4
